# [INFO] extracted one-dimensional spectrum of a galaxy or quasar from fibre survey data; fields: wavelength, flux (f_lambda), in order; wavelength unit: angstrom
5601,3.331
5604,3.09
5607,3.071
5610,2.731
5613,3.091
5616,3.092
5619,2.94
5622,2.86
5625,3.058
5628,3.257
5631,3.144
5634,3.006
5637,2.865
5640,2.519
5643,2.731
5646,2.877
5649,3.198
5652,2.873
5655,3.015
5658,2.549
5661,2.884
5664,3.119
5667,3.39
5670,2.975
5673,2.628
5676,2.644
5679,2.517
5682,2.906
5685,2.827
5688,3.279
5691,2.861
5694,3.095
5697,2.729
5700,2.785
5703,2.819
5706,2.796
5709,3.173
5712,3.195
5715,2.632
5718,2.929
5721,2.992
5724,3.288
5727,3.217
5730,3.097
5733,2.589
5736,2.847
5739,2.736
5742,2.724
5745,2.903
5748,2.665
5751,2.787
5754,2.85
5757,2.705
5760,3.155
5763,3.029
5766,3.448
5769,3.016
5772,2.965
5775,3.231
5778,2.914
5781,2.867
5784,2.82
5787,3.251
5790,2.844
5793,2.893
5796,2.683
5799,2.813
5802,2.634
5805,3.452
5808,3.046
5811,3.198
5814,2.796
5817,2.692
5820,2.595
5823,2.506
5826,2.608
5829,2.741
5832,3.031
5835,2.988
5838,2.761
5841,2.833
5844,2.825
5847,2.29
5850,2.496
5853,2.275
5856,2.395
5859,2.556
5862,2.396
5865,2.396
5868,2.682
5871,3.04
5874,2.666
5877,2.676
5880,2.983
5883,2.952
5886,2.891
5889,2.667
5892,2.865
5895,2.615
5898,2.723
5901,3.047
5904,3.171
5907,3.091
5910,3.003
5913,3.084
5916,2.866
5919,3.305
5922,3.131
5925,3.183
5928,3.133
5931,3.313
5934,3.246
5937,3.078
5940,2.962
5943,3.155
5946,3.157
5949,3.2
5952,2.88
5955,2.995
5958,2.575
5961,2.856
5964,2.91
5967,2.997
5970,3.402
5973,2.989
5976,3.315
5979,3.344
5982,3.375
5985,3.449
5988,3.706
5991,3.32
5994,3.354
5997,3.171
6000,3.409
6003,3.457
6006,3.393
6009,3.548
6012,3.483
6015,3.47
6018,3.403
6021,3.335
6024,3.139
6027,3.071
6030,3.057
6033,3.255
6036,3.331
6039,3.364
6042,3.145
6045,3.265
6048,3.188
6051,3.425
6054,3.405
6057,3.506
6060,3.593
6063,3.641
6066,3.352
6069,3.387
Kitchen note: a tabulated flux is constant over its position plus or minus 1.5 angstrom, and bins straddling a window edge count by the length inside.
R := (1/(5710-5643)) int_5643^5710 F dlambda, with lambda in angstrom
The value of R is 2.9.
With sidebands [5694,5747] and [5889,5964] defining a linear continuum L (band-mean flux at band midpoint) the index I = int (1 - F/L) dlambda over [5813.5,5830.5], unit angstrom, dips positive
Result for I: 1.8 angstrom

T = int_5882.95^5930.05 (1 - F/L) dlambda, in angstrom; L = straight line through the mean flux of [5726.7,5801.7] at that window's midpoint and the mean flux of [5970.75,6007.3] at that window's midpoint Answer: 3.1 angstrom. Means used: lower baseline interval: 2.91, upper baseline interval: 3.36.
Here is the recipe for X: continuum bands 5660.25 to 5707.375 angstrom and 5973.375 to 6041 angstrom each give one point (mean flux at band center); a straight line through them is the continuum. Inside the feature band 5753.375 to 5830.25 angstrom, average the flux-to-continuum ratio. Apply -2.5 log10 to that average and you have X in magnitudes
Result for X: 0.05 mag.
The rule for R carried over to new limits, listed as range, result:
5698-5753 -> 2.9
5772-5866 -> 2.77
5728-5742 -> 2.82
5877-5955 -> 3.02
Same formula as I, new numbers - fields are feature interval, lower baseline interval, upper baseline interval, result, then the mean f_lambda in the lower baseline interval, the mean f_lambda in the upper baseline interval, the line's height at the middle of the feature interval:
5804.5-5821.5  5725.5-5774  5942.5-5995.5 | 0.3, 2.92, 3.17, 2.99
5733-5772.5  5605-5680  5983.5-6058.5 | 2.0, 2.93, 3.35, 3.05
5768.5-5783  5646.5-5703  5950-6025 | 0.1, 2.9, 3.25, 3.01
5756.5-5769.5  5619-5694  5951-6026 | -0.3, 2.92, 3.25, 3.03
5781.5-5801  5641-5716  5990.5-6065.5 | 1.1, 2.9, 3.35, 3.04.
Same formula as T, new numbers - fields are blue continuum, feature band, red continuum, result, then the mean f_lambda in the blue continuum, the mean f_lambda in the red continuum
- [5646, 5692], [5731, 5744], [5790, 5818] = 0.7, 2.91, 2.91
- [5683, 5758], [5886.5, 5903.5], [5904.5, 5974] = 1.2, 2.9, 3.07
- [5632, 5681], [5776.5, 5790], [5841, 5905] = -0.9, 2.87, 2.7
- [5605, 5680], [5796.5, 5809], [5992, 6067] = 0.6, 2.93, 3.35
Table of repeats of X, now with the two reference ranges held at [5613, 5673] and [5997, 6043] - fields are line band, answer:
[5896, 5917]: 0.077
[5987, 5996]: -0.044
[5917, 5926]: 0.013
